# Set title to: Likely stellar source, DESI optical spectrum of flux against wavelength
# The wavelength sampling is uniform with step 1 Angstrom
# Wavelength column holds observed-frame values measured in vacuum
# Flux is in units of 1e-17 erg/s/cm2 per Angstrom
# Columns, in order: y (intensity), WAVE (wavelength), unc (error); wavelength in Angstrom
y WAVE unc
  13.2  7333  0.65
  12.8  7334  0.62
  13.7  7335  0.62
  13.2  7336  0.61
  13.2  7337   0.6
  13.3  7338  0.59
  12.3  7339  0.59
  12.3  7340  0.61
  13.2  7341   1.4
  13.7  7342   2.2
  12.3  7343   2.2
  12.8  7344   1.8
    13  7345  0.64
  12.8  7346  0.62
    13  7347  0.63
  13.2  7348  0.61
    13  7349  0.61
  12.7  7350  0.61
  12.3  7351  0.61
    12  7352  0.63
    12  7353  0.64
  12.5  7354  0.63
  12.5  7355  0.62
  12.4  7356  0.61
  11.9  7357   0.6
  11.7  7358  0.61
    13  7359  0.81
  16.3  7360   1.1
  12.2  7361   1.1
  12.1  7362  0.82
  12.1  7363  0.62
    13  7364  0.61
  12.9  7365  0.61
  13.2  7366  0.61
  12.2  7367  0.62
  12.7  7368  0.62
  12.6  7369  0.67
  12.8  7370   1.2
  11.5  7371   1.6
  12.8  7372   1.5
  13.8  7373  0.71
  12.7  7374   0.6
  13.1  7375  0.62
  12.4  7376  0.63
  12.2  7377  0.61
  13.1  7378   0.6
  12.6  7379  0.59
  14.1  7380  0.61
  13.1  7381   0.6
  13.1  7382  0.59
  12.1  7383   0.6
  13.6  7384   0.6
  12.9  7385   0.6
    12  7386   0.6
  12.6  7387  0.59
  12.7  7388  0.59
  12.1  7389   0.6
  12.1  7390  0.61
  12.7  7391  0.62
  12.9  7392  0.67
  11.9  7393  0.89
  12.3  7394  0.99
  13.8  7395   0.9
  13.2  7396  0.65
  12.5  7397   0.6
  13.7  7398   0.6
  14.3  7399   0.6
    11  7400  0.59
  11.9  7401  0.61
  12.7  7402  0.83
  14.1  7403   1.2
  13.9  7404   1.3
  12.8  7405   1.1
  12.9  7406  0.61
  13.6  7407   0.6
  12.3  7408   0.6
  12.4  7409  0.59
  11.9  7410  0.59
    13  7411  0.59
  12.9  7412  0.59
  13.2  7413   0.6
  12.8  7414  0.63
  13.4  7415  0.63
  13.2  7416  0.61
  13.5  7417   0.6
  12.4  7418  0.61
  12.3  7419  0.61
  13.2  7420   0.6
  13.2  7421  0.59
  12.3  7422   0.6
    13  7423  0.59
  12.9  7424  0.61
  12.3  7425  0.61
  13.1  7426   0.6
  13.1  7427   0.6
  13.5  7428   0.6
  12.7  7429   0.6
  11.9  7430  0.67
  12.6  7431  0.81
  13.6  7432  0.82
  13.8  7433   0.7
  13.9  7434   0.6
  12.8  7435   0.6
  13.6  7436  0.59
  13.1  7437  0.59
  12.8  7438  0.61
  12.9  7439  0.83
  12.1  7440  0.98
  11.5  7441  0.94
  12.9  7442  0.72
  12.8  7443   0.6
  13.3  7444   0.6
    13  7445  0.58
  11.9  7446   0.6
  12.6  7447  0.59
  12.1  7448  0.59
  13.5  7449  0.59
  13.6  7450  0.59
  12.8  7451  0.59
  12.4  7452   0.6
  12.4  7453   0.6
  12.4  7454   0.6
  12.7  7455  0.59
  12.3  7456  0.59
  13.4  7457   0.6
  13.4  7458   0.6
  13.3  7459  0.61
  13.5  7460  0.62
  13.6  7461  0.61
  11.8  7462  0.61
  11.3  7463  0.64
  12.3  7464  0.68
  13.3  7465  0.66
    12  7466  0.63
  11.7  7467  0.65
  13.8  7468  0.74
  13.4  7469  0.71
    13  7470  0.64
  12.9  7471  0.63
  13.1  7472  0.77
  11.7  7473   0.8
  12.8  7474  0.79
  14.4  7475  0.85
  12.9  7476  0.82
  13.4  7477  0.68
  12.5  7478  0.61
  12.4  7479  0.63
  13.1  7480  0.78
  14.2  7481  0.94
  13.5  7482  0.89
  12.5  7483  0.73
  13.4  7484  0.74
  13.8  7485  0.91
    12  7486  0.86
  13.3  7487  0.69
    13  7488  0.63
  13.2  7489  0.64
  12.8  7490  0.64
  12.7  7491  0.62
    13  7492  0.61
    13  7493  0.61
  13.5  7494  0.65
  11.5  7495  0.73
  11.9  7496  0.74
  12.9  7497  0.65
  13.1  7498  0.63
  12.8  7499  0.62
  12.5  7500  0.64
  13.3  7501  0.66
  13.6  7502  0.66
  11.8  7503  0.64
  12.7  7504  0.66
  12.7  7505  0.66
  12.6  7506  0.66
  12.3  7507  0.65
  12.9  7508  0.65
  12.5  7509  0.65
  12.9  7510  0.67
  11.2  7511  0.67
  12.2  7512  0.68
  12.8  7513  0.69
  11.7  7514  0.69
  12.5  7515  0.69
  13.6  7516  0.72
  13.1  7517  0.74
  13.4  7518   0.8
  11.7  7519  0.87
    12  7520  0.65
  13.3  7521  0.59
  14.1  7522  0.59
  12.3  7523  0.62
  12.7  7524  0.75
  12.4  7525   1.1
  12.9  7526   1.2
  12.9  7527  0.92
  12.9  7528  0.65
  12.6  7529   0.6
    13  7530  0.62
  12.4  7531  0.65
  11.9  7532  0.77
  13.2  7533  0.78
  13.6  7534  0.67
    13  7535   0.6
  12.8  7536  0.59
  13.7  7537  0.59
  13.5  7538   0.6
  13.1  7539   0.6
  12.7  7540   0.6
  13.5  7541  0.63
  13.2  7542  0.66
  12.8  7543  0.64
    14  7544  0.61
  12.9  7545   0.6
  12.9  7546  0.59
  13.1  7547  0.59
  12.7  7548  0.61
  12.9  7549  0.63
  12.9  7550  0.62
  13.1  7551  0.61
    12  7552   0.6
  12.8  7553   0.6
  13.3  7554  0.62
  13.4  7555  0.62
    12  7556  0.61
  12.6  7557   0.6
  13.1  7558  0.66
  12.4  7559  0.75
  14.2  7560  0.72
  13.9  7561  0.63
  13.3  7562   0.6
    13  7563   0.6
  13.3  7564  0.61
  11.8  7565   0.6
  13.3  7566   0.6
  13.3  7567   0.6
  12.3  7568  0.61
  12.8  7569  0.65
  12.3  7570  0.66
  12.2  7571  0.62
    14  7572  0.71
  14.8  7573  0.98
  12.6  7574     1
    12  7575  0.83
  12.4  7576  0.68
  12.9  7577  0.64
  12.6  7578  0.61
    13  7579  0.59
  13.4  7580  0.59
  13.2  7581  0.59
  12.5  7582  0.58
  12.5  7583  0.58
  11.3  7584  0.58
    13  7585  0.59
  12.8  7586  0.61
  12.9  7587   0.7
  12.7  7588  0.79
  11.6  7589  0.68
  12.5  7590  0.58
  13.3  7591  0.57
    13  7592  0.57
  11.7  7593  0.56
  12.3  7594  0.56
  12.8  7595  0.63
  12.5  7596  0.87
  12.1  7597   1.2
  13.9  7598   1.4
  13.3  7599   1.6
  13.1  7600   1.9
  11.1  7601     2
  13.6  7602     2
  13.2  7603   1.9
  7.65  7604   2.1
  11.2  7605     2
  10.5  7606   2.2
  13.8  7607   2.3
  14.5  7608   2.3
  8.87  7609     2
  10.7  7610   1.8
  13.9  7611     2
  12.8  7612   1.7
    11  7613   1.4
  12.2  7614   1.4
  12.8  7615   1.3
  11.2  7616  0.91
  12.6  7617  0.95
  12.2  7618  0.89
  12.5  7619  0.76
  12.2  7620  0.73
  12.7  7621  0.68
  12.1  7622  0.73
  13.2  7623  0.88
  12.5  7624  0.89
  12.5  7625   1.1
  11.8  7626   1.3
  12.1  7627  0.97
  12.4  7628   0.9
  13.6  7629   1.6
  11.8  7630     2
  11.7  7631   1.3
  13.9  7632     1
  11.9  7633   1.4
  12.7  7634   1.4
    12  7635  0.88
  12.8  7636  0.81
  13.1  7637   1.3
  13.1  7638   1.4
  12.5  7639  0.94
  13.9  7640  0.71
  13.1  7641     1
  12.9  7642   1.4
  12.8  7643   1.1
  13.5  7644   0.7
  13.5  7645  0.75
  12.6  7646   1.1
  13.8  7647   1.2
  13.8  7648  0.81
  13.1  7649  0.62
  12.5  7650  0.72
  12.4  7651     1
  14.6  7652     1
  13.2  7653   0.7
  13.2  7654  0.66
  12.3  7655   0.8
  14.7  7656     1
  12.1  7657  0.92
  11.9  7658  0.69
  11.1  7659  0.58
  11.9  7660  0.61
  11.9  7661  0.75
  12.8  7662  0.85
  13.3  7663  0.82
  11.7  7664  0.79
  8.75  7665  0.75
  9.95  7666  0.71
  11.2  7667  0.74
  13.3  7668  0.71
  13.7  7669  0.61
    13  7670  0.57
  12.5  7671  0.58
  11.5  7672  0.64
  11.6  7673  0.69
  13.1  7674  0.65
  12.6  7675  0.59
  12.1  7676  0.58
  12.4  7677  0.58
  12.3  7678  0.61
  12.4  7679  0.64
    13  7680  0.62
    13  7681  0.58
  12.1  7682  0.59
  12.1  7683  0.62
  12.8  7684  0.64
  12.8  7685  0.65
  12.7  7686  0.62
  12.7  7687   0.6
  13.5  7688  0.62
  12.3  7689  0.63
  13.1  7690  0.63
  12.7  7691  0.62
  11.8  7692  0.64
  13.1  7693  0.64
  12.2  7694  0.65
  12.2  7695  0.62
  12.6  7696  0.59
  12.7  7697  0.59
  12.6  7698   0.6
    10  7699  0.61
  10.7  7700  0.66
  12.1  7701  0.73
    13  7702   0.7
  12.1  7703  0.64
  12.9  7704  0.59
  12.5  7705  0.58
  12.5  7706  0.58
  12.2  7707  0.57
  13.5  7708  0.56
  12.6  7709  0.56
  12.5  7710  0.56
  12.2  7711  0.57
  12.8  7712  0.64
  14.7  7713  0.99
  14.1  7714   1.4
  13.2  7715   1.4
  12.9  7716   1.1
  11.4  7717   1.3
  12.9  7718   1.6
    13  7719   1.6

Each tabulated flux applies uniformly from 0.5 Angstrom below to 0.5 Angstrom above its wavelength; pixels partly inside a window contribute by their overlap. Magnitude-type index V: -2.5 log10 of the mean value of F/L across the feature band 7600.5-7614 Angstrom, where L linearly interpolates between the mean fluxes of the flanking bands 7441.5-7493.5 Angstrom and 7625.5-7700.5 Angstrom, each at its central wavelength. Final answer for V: 0.076 mag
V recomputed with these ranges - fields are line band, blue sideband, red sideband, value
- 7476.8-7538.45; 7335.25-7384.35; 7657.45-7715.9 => -0.02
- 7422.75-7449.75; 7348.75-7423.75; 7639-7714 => -0.01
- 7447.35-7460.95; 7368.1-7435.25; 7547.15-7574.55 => 0.00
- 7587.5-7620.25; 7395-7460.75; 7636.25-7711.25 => 0.04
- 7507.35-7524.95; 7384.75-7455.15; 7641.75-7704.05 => 0.01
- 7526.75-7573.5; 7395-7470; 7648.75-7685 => -0.03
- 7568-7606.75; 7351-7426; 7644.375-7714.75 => 0.01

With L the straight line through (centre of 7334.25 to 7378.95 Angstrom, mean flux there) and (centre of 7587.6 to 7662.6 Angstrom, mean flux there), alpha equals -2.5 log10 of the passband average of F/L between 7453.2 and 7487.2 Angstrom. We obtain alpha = -0.02 mag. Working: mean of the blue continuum 12.8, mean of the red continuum 12.5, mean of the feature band 12.9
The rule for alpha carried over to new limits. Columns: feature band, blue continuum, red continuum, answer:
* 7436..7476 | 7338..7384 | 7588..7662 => -0.01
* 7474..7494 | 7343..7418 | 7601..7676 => -0.04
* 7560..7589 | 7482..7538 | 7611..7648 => -0.01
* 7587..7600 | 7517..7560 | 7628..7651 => 0.02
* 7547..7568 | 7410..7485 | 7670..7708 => -0.02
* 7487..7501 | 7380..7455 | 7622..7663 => 0.00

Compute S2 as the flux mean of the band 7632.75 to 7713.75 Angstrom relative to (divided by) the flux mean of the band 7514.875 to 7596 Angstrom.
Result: 0.98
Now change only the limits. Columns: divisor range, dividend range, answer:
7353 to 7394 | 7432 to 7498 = 1.01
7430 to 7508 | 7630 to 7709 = 0.98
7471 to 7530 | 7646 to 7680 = 0.97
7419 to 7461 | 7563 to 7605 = 0.98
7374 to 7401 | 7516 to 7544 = 1.01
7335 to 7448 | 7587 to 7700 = 0.97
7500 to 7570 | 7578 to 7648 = 0.97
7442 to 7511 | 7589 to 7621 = 0.95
